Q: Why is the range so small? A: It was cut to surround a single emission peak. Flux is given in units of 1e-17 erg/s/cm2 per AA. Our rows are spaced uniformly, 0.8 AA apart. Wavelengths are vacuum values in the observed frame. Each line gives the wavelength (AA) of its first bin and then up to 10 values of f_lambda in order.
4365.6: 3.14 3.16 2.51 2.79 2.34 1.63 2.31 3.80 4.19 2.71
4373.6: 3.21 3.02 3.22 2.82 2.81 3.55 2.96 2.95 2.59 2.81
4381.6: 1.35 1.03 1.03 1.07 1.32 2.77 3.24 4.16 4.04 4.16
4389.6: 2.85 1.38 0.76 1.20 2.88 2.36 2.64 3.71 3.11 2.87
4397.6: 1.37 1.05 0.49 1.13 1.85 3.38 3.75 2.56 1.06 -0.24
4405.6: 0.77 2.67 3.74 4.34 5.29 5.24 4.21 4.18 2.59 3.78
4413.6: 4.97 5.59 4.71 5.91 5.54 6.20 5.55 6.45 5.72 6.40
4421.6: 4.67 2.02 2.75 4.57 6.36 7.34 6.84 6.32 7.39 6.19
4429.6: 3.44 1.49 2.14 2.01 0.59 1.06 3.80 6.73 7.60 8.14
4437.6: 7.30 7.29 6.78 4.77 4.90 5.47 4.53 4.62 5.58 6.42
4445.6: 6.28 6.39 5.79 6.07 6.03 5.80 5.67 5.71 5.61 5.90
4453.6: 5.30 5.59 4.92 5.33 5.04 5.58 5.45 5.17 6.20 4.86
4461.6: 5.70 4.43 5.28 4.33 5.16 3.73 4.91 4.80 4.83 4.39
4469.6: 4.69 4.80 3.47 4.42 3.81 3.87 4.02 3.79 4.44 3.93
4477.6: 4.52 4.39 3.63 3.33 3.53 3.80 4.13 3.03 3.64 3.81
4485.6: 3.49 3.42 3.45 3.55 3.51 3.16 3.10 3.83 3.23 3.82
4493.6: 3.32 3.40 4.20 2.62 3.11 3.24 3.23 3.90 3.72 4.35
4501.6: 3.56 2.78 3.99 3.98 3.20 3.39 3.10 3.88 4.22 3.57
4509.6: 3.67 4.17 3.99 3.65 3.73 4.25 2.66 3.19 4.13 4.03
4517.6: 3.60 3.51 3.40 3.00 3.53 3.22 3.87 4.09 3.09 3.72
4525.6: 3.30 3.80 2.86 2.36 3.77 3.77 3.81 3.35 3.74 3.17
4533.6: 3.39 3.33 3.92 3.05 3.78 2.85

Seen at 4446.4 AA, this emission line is Lyman alpha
